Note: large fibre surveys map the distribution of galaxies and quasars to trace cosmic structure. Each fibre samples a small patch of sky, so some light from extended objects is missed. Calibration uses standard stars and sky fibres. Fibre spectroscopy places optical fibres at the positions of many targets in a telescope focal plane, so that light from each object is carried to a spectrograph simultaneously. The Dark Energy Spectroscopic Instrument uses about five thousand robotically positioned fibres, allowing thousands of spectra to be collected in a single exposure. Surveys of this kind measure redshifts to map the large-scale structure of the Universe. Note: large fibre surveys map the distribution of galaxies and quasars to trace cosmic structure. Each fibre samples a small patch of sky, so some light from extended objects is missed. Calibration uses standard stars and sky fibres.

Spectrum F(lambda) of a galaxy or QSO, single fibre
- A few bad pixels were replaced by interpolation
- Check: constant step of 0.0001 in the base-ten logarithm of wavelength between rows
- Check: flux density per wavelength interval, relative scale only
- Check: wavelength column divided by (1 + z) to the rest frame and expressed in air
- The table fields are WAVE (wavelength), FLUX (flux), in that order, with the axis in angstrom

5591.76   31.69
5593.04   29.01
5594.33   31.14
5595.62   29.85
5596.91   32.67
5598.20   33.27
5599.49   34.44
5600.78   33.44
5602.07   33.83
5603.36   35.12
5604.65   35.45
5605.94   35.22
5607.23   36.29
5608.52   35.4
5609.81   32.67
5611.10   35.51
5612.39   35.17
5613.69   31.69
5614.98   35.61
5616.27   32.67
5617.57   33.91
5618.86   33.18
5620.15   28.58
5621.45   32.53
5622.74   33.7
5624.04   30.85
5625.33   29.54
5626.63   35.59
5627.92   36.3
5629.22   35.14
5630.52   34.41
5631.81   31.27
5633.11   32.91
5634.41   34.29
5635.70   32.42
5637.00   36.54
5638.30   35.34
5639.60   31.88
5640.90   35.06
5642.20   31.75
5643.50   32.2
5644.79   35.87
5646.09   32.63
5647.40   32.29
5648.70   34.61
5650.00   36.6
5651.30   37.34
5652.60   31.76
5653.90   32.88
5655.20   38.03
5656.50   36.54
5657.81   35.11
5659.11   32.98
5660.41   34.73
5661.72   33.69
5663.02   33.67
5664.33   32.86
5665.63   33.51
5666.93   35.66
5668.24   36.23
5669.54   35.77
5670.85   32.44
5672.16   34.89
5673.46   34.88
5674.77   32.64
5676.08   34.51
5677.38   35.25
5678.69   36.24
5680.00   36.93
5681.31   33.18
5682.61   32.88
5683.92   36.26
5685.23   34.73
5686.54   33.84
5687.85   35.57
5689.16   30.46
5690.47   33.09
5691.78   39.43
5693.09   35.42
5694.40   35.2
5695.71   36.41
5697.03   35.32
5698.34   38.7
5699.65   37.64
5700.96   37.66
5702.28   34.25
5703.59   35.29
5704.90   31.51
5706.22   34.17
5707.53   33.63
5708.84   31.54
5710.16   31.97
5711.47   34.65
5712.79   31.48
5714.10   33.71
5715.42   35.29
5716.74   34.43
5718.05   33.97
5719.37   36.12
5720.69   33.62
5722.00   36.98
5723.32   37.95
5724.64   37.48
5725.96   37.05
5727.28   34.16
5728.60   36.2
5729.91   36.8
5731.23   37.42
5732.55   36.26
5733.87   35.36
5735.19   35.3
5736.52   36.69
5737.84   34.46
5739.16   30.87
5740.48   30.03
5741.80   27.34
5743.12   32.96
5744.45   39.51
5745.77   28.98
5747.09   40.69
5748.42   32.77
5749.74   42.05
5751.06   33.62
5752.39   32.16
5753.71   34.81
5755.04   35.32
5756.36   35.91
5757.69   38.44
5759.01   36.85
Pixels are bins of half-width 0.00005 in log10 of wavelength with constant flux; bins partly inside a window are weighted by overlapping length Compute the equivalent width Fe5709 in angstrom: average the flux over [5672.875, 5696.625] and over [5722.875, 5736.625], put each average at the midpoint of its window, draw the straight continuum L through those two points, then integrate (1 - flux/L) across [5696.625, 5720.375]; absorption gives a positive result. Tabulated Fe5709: 0.8 angstrom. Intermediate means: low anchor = 34.8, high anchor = 36.4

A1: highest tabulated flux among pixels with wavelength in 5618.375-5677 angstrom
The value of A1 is 38.03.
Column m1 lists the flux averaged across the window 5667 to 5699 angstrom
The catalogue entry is 35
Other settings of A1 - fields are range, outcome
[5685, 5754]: 42.05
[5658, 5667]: 35.66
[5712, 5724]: 37.95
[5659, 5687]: 36.93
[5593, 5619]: 36.29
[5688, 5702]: 39.43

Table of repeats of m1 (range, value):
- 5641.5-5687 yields 34.4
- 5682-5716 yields 34.6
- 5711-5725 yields 35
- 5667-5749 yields 34.8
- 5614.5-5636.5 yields 33.1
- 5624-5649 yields 33.6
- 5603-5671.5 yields 34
